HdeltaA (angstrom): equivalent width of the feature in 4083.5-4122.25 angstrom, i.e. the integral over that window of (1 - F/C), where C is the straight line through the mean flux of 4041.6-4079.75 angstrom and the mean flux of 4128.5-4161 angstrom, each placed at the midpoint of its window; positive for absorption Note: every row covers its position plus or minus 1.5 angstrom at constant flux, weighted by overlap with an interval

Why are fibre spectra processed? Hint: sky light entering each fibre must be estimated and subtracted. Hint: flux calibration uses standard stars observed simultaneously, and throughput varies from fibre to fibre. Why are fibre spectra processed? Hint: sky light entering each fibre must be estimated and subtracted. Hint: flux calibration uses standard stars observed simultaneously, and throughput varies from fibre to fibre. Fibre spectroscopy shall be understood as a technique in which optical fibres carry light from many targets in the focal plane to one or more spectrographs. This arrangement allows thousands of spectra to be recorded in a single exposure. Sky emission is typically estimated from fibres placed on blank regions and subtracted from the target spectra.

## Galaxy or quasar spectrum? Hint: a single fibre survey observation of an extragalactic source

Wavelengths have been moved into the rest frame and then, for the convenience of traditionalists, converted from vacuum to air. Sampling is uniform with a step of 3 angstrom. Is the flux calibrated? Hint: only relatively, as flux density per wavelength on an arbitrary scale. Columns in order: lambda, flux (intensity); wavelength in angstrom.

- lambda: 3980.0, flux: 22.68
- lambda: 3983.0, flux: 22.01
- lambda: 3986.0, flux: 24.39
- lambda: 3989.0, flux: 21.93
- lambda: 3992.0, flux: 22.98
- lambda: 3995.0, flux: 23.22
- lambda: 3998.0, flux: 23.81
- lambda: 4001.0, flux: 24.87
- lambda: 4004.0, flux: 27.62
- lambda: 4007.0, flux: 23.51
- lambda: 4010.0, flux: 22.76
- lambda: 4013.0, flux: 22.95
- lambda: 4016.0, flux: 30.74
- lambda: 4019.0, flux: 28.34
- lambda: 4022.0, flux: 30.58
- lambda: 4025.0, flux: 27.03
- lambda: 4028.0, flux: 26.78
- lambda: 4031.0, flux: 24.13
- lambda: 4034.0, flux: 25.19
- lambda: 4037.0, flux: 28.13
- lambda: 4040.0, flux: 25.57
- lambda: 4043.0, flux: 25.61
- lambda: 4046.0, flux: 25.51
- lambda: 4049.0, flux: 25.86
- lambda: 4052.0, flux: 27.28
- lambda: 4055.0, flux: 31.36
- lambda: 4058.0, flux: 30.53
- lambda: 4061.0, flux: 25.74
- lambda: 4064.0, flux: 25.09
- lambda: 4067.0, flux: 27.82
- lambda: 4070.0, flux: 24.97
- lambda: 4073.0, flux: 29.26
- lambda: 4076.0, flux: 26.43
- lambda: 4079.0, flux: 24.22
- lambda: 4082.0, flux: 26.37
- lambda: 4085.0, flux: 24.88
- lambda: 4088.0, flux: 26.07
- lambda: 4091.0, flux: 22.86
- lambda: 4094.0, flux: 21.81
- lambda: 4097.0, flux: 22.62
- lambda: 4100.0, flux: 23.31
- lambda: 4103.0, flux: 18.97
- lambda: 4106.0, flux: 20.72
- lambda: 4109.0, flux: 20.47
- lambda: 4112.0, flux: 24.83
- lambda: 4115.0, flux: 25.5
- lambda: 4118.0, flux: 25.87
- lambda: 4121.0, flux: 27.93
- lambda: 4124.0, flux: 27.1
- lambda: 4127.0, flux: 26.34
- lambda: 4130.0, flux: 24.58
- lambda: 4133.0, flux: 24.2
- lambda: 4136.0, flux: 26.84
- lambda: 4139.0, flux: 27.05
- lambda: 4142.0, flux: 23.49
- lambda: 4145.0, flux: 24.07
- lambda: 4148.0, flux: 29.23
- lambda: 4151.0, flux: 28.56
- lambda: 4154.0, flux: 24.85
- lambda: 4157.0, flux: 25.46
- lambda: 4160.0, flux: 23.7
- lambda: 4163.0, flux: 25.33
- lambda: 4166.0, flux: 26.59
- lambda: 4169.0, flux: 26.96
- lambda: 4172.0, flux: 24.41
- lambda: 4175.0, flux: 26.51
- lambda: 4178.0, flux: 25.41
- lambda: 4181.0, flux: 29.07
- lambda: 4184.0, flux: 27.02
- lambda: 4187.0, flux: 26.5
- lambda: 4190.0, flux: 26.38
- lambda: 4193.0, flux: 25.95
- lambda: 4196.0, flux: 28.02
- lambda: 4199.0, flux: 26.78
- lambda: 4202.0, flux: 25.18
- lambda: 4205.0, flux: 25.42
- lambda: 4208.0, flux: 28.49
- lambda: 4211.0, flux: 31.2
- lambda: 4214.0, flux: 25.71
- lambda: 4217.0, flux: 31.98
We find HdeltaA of 4.13 angstrom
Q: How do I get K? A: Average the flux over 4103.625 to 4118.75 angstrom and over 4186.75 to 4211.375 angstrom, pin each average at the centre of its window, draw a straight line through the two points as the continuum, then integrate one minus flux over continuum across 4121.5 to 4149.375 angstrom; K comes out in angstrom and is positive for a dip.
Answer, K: -2.1 angstrom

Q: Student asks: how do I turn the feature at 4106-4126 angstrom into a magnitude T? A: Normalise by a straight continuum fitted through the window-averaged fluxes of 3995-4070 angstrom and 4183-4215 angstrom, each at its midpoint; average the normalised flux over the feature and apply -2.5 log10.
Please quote 0.07 mag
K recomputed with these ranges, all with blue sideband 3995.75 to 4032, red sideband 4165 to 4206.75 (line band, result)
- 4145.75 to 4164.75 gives 0.2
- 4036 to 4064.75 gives -1.1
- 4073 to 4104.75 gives 2.7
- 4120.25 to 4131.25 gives 0.0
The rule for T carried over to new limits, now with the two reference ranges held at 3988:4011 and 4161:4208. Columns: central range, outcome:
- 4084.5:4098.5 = 0.071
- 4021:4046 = -0.091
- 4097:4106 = 0.185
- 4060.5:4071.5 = -0.048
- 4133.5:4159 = -0.007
